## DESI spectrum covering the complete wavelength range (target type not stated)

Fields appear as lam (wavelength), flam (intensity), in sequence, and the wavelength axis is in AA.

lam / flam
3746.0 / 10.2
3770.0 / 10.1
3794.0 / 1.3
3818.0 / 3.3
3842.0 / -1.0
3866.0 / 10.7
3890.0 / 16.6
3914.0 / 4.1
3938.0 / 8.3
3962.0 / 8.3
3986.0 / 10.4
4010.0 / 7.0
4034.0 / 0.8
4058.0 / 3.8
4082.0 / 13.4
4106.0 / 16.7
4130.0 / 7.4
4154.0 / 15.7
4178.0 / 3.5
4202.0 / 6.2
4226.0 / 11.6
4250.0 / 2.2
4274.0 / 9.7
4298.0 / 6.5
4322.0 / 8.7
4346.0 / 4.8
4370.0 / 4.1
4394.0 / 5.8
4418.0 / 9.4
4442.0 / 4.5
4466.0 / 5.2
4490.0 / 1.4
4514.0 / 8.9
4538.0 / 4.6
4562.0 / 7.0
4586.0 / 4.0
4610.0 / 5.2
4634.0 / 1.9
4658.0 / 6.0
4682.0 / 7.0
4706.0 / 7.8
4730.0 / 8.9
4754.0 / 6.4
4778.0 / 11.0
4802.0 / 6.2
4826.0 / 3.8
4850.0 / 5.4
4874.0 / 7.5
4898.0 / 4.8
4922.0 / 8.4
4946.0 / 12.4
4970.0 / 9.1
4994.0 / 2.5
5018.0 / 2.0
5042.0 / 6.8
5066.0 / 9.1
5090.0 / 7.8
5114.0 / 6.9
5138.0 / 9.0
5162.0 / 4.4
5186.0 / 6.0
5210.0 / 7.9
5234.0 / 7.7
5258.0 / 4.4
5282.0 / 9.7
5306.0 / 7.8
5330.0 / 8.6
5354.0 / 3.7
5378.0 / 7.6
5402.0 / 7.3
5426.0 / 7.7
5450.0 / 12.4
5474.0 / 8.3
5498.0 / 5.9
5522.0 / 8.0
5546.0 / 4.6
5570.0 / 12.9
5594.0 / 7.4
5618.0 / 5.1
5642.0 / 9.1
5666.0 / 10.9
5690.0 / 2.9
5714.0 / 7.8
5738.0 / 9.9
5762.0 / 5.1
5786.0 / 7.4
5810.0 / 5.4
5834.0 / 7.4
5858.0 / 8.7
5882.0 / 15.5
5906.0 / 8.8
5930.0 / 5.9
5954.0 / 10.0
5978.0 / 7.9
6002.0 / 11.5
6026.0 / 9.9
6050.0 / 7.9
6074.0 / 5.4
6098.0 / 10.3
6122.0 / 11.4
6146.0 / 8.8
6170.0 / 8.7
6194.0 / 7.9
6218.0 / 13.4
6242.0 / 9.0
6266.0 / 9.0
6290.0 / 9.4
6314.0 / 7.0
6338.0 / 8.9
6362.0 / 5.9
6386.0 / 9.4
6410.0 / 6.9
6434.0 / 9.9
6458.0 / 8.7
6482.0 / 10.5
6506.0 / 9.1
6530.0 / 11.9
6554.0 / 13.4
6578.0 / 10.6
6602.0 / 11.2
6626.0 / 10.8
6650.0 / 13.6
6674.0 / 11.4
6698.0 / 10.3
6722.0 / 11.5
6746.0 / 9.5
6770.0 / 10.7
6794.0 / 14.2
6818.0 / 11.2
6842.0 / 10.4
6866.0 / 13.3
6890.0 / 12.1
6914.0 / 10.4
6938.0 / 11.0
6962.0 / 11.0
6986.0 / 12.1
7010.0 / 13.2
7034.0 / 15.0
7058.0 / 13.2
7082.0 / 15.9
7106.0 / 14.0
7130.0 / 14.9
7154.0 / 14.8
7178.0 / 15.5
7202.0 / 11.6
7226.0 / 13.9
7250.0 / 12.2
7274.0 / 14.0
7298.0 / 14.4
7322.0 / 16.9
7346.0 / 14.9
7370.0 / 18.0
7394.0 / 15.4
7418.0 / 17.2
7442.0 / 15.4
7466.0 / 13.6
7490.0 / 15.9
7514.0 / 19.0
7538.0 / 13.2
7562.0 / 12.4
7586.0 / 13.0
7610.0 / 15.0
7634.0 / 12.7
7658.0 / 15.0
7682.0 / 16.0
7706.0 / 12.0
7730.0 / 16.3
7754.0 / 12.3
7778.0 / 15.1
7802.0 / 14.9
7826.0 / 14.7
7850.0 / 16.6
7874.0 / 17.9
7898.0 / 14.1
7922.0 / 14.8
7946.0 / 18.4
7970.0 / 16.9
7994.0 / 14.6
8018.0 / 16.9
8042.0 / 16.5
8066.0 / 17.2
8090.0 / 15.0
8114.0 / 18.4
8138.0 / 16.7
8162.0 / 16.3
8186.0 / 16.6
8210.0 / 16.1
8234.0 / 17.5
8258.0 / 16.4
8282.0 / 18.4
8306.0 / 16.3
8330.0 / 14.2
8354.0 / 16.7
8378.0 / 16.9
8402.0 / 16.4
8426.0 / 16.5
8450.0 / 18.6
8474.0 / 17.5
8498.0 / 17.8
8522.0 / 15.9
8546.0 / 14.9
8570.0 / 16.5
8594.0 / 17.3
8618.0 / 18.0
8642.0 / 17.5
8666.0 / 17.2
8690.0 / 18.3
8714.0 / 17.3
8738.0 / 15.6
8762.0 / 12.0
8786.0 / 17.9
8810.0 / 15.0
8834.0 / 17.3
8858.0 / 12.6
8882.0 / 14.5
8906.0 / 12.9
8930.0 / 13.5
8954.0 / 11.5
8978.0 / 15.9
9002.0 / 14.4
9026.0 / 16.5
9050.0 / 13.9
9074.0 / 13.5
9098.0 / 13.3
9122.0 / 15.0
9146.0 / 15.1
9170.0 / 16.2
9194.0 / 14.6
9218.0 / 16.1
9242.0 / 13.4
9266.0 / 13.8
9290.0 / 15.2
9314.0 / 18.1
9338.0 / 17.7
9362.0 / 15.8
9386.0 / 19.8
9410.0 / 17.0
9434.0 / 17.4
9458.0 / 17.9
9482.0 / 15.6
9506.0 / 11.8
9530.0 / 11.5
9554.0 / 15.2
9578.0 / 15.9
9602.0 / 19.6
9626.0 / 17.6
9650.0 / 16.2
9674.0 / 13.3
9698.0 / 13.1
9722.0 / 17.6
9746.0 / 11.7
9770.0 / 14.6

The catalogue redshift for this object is 0.756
